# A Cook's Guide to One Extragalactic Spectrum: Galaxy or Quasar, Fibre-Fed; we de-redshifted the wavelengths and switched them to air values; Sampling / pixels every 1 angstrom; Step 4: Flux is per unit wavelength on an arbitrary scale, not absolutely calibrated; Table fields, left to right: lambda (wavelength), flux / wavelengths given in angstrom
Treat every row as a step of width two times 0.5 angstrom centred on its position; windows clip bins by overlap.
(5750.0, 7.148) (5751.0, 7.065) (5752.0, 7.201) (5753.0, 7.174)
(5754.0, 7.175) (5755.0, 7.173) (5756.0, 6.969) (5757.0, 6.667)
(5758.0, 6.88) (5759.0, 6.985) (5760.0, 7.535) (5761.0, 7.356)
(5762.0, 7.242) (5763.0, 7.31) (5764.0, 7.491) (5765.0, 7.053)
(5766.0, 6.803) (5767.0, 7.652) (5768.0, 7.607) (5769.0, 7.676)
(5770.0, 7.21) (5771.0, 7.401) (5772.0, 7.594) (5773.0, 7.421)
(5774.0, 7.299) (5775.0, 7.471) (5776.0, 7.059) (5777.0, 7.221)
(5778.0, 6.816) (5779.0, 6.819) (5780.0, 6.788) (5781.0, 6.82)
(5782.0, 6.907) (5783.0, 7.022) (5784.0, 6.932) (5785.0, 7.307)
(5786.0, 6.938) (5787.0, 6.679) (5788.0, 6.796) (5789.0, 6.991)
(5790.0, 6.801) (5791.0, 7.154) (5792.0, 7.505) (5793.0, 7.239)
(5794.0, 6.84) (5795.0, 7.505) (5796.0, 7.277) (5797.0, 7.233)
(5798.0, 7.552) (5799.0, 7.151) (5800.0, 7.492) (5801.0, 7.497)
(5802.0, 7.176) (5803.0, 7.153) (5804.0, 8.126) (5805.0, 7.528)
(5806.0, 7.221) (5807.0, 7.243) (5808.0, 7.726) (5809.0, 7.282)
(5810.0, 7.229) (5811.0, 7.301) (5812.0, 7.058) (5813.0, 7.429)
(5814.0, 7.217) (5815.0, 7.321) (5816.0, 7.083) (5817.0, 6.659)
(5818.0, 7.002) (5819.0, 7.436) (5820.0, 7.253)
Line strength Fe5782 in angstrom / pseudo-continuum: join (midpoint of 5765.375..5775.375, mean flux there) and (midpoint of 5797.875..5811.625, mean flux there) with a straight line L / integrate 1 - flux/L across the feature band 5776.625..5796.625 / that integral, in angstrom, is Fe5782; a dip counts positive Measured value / 1.0 angstrom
